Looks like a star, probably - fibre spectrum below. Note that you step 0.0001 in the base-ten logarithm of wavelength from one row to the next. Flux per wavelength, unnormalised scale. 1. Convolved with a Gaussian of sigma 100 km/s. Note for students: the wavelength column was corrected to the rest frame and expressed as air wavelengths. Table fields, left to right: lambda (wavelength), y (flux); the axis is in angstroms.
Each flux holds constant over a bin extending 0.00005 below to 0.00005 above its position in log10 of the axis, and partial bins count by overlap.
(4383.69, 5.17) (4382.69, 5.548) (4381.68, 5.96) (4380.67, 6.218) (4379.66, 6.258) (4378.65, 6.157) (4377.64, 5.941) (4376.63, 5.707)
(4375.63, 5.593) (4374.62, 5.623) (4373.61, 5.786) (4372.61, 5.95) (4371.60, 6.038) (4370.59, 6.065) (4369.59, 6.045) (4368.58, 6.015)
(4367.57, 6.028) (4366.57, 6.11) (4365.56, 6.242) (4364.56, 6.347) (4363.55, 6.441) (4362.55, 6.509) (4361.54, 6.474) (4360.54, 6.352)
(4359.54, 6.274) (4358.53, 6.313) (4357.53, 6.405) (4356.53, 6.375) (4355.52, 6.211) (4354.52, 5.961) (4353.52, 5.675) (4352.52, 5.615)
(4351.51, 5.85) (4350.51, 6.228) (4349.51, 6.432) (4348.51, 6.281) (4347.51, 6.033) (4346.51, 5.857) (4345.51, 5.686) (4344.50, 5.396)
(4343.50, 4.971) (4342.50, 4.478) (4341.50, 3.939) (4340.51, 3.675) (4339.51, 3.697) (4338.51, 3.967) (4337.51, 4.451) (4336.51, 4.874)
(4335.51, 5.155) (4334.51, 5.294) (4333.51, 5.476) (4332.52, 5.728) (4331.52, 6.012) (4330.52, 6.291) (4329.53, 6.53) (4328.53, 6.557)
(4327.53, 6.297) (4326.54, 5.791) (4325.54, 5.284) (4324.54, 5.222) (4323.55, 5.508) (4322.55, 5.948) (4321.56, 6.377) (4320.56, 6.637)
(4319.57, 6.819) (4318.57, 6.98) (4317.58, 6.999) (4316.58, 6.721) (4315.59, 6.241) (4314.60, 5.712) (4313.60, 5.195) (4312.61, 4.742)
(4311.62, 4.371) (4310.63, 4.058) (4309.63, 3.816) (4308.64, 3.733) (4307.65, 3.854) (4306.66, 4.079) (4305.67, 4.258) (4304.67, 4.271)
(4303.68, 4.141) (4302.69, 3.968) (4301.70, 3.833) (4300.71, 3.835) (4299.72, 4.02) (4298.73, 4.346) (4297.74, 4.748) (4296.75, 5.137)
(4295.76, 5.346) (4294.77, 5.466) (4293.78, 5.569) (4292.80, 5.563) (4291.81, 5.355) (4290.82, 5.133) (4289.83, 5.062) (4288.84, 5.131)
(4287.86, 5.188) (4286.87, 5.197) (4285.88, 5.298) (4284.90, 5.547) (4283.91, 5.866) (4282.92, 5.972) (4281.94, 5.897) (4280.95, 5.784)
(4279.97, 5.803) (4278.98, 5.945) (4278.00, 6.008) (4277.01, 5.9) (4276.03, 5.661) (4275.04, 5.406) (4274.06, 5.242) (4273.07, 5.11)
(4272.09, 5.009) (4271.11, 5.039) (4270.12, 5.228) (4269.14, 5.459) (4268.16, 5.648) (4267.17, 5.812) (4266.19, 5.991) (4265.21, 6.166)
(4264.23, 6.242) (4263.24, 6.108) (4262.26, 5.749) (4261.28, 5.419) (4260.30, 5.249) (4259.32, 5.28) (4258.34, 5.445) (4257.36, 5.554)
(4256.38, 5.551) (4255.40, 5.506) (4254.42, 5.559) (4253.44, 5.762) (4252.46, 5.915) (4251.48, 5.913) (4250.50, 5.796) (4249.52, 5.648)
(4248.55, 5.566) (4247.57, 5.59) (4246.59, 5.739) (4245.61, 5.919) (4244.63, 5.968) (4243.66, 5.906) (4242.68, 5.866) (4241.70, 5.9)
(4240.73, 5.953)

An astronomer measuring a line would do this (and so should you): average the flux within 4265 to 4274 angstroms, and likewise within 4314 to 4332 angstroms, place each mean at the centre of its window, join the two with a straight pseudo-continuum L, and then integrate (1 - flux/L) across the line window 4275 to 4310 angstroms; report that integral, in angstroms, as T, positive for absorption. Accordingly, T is 4.6 angstroms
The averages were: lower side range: 5.46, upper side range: 6.21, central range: 5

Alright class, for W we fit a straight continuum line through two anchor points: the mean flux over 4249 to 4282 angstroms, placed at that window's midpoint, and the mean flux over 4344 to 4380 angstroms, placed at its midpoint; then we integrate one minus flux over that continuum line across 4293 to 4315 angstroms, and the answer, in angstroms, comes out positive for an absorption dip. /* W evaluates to 5.0 angstroms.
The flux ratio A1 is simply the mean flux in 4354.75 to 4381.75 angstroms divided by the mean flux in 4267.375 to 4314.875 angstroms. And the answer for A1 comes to 1.22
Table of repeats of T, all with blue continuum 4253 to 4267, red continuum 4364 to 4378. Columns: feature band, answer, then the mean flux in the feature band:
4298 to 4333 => 3.4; 5.26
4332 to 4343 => 2.4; 4.62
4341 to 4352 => 0.6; 5.56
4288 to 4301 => 1.7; 5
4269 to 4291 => 1.0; 5.48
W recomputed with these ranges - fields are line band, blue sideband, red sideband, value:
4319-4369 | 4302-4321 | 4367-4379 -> -2.28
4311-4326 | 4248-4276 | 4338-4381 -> -0.52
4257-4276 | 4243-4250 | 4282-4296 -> 0.24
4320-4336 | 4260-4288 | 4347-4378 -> 0.07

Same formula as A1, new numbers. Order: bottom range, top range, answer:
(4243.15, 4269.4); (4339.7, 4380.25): 1.03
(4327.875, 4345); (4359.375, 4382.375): 1.19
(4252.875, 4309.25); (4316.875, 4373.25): 1.11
